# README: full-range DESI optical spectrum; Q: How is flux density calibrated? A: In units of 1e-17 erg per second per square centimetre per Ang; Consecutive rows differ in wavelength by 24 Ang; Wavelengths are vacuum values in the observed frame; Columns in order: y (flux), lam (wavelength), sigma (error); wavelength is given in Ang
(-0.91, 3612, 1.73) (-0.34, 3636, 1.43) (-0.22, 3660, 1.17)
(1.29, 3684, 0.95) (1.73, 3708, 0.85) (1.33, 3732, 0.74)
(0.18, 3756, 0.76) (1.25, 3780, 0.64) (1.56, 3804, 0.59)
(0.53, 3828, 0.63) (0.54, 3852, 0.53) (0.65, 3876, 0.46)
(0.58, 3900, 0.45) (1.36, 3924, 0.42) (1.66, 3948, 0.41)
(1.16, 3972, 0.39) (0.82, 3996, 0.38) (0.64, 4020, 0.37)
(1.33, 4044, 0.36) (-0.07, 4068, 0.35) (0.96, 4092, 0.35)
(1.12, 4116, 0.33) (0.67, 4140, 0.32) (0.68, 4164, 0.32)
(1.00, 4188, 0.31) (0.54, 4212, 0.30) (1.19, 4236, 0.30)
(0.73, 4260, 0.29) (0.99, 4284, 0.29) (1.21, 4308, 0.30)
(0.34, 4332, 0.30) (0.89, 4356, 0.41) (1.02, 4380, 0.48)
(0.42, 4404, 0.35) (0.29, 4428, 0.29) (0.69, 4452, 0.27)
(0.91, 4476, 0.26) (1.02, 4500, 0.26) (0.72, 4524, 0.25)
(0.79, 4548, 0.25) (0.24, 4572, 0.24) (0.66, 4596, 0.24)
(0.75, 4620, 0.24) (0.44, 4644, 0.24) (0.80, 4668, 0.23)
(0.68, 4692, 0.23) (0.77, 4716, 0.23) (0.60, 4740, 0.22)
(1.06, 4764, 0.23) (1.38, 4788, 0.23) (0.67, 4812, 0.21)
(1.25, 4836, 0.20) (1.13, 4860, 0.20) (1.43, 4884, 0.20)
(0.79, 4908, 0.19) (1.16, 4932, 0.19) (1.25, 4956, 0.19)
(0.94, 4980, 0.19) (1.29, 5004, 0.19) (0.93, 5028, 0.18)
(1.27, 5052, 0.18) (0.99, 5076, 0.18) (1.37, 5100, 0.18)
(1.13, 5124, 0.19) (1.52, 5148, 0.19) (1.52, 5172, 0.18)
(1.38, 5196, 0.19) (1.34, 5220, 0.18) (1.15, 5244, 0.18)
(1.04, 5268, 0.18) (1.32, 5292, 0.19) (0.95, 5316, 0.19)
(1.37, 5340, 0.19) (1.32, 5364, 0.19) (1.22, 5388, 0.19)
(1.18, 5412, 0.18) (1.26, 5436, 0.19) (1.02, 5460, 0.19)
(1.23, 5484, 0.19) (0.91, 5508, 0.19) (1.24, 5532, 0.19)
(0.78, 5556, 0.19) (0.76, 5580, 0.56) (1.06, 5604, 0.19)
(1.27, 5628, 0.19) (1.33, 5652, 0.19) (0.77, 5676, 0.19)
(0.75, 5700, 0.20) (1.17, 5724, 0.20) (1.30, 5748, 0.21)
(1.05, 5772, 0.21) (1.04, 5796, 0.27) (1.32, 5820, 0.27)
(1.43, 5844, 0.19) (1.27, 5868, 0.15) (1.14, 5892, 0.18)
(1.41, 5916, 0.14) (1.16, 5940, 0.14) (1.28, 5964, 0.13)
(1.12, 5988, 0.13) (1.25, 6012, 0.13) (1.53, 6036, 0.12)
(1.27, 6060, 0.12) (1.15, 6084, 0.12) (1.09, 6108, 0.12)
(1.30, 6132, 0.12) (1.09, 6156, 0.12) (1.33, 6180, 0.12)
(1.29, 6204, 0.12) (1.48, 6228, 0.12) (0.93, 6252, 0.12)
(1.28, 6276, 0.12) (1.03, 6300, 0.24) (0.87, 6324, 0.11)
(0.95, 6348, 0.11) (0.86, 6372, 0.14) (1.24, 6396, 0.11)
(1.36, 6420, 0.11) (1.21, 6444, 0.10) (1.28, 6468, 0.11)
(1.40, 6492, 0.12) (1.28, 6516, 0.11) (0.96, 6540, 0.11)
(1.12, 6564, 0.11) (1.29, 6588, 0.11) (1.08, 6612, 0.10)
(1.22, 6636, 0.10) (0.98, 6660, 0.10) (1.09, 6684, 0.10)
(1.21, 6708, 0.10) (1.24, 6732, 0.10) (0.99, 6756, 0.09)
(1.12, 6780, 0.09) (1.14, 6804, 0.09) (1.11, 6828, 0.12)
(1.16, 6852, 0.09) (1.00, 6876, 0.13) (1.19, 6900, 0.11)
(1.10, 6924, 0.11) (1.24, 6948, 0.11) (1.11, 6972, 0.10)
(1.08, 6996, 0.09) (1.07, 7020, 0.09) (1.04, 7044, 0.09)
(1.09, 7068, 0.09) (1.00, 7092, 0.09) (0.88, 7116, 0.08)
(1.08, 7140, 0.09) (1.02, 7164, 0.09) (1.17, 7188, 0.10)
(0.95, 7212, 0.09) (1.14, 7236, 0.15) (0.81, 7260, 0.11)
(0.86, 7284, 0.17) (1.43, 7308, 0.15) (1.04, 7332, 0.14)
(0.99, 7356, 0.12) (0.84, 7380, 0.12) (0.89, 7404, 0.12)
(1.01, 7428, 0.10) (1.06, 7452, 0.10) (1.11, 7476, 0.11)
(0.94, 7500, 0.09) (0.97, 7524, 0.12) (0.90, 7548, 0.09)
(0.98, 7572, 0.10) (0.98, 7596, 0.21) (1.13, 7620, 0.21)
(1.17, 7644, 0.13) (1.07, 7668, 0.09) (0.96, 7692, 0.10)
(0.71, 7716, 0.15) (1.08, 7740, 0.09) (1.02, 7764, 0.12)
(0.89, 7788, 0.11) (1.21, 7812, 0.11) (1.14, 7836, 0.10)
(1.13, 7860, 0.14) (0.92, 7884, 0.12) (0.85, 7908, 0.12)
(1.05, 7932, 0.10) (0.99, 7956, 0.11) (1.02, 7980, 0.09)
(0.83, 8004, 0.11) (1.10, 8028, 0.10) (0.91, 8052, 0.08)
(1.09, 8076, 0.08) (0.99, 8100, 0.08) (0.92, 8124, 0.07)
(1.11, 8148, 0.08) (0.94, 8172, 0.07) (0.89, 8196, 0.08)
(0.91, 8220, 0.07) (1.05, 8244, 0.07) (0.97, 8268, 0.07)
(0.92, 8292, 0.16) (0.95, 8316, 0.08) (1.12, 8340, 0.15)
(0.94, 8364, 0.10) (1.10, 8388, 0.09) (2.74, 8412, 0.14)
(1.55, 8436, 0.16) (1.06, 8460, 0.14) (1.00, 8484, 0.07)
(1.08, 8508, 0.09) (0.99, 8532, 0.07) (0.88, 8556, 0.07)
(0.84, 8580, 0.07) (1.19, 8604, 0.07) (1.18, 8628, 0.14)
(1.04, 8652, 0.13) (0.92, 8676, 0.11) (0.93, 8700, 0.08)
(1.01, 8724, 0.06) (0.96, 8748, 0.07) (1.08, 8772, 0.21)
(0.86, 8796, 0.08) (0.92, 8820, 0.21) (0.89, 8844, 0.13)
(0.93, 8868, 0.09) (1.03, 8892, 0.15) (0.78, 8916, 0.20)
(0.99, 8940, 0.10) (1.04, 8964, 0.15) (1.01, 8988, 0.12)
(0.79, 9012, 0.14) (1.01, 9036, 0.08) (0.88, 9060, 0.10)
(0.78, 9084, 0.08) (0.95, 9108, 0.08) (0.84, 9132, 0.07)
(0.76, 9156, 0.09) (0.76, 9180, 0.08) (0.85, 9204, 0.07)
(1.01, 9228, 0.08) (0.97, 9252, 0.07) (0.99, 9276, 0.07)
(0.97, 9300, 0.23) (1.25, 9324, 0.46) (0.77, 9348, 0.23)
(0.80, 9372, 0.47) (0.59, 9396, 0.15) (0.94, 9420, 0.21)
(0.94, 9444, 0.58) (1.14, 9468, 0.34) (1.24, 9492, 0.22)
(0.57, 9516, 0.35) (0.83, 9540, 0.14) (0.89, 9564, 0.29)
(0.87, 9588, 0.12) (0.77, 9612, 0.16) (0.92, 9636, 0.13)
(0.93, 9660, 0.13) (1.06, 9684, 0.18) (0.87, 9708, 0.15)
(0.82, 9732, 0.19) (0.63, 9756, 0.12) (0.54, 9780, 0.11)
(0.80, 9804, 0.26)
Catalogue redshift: 0.280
